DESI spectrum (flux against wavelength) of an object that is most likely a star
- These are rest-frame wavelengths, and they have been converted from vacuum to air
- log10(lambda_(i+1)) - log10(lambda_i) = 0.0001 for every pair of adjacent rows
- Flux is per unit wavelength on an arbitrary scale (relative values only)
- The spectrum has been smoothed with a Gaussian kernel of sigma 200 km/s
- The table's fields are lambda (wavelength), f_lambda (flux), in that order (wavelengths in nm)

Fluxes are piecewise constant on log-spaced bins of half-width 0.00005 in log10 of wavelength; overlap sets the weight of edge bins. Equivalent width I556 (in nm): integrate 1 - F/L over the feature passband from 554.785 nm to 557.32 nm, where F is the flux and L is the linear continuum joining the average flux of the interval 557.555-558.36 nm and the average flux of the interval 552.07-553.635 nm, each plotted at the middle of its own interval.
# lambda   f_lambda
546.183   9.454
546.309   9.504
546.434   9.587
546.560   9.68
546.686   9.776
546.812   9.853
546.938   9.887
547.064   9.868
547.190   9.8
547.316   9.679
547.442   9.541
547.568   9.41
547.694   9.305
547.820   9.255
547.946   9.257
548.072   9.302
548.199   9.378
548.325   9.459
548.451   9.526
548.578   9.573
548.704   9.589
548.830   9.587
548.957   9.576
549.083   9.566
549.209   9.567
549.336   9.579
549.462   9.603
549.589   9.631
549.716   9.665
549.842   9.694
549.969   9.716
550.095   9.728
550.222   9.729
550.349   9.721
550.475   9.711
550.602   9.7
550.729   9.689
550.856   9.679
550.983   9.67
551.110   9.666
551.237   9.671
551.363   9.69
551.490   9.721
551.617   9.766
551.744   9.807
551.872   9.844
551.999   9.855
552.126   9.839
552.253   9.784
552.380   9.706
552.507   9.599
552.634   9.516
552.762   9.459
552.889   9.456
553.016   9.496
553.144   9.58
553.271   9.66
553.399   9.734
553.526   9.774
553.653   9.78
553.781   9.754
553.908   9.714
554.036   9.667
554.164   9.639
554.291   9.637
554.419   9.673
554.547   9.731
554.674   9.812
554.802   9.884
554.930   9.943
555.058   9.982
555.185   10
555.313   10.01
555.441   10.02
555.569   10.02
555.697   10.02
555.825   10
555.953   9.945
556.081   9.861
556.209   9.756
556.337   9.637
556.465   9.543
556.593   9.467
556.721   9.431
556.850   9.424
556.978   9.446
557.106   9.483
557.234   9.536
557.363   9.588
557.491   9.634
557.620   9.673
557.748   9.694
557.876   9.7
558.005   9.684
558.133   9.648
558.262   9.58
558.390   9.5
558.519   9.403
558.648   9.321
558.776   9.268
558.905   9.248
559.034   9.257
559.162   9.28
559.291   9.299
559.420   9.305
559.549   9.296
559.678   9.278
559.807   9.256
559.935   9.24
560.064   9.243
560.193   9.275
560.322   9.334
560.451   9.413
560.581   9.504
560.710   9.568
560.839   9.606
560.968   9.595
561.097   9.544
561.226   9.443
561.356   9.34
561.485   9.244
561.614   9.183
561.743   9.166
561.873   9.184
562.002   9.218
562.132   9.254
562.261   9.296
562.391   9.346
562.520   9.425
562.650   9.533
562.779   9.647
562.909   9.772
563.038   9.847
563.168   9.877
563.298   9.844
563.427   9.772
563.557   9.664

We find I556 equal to -0.03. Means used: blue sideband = 9.64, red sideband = 9.66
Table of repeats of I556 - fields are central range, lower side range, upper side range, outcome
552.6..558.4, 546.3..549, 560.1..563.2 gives -0.13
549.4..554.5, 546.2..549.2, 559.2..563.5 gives -0.09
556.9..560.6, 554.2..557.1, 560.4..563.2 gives 0.07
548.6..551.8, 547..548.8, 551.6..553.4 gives -0.03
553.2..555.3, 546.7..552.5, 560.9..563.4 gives -0.04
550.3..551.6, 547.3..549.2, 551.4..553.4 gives -0.01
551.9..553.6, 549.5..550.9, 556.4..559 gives 0.00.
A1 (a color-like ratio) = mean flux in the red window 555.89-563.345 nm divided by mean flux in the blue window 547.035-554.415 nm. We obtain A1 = 1.0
